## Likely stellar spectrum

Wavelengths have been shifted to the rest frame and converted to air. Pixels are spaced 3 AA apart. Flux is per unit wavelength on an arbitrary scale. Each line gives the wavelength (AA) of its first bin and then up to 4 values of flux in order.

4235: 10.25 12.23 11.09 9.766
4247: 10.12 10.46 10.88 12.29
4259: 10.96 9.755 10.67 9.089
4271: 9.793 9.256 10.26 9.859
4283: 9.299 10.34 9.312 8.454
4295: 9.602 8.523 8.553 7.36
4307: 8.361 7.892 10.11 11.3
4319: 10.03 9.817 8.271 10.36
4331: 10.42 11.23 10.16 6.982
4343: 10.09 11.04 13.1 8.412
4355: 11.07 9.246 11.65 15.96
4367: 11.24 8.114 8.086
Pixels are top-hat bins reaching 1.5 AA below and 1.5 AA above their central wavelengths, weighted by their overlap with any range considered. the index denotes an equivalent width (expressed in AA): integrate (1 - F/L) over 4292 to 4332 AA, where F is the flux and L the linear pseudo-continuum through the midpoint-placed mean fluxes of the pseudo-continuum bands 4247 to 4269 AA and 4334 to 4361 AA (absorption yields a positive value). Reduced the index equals 4.3 AA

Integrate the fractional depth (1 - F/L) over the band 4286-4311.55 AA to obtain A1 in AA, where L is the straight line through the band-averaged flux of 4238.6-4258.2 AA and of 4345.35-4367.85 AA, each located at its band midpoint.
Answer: 5.8 AA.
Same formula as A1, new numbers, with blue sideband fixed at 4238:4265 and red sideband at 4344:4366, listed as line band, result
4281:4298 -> 2.6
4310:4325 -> 1.8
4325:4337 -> 1.1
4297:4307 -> 2.6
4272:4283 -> 1.2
